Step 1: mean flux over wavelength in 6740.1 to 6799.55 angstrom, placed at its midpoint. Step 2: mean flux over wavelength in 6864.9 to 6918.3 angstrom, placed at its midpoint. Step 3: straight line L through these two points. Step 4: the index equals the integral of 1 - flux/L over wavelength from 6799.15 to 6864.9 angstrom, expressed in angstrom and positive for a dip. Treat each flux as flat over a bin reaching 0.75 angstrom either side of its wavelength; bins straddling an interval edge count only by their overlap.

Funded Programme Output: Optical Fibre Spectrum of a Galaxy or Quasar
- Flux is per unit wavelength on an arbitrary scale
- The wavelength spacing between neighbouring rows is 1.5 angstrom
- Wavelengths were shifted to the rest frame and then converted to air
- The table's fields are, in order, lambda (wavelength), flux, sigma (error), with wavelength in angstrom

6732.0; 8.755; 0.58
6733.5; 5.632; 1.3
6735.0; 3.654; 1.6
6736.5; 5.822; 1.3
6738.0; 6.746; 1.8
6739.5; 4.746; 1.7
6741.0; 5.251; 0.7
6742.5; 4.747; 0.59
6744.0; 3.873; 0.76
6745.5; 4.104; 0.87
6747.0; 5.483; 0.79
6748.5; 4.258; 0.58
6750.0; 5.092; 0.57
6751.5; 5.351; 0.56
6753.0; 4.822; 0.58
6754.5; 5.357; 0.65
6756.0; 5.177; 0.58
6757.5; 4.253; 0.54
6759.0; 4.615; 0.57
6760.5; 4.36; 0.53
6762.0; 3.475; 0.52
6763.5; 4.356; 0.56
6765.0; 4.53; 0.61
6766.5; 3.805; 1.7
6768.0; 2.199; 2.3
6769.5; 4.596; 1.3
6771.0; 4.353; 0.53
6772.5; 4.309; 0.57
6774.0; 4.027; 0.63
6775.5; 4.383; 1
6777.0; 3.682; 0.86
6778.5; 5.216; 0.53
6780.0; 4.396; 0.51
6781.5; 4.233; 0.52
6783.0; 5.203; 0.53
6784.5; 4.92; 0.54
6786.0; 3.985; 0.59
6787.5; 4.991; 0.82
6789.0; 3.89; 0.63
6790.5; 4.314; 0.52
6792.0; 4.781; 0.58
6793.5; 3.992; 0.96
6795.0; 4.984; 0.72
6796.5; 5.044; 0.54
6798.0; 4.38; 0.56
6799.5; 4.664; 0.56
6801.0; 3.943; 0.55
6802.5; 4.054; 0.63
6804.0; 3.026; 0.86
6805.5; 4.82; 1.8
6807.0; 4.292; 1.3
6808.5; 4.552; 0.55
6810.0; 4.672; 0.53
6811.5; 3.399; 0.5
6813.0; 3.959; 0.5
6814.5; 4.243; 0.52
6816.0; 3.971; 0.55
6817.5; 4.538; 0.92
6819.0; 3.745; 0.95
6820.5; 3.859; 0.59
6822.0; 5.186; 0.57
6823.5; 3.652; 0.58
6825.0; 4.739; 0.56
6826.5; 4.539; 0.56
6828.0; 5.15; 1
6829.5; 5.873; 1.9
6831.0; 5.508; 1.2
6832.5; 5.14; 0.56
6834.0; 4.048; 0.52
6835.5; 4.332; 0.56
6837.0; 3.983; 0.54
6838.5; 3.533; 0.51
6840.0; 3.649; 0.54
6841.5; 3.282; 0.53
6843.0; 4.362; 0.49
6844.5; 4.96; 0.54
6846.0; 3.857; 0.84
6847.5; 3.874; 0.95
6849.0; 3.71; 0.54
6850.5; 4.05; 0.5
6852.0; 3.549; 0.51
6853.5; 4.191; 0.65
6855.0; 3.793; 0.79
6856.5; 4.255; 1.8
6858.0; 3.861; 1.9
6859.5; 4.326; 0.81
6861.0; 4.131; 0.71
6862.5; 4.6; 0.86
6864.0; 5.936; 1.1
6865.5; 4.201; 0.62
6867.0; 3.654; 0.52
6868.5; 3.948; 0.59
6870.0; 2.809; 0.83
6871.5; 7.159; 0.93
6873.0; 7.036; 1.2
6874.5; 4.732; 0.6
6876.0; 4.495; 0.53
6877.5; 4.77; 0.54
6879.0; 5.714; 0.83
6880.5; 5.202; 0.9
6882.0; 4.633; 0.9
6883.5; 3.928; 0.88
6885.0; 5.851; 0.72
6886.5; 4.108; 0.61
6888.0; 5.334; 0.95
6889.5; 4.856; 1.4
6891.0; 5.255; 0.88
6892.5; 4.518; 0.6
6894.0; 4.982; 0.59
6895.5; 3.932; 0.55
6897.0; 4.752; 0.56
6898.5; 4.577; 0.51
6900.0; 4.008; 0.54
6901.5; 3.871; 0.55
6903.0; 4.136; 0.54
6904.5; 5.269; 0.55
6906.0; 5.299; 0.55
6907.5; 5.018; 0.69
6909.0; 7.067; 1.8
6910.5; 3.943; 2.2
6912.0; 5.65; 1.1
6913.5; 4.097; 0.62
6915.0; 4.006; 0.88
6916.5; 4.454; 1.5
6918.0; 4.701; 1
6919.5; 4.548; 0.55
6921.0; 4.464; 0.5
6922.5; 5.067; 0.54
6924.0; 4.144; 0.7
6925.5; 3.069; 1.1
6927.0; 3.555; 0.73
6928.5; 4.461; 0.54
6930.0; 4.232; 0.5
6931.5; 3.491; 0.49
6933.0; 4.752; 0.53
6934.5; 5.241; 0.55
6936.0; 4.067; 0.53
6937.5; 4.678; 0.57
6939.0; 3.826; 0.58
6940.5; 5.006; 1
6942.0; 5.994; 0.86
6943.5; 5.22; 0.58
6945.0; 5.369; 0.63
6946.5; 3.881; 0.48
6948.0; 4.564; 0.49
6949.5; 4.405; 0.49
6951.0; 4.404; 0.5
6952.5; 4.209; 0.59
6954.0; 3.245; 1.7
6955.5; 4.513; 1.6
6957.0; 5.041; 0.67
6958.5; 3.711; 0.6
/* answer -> 5.2 angstrom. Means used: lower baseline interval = 4.48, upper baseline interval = 4.78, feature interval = 4.27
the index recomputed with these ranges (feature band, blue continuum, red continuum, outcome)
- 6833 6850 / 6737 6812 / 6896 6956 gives 2.0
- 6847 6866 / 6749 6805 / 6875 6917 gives 1.9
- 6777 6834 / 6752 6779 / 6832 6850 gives -4.1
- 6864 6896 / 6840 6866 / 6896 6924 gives -3.2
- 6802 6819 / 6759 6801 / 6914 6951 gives 0.9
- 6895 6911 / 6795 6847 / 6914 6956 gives -1.3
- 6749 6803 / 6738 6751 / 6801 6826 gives 1.0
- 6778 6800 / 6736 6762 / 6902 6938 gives 1.0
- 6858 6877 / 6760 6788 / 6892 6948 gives -1.1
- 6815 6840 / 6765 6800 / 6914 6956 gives -0.5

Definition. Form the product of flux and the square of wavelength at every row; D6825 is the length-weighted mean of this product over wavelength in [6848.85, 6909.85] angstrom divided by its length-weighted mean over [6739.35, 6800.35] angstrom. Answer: 1.08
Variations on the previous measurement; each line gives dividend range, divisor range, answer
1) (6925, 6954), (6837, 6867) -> 1.11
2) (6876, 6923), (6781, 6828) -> 1.13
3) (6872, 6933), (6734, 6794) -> 1.08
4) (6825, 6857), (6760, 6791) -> 1.03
